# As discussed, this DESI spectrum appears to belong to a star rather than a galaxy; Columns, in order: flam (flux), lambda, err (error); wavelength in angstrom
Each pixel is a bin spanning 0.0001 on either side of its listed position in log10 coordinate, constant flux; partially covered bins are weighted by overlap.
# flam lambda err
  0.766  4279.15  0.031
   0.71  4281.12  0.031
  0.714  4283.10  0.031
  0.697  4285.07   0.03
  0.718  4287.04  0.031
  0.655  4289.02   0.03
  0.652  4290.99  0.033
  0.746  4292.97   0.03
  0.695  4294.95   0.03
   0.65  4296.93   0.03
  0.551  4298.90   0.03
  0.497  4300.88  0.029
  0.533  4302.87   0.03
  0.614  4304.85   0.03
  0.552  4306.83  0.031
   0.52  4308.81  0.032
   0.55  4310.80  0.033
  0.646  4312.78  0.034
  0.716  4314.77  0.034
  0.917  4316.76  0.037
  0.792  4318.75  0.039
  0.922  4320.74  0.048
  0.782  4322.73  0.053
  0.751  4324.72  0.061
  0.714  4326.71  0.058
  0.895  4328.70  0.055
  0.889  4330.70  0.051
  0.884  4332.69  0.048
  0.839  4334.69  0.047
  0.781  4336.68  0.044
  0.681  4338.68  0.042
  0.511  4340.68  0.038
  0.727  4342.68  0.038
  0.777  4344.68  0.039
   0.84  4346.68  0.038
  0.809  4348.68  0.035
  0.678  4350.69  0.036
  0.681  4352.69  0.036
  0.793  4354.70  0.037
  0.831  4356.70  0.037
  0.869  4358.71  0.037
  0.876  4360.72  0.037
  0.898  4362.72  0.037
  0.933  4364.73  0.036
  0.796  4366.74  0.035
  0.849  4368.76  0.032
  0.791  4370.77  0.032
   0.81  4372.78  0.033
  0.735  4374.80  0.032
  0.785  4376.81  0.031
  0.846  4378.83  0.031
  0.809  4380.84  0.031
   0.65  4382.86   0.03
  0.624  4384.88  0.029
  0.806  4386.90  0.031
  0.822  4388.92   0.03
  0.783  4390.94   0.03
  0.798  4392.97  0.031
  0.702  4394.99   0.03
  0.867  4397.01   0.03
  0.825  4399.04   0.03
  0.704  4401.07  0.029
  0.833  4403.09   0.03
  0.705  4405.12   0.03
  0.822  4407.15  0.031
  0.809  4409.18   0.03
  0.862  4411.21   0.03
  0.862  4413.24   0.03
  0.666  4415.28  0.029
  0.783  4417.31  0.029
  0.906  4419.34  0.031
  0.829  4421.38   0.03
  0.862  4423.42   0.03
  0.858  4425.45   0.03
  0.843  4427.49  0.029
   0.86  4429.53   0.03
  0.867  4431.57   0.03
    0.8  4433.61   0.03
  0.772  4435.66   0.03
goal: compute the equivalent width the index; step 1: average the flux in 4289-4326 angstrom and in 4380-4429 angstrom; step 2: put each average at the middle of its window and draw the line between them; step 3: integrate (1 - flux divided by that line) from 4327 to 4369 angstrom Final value -4.5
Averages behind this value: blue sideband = 0.672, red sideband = 0.794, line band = 0.799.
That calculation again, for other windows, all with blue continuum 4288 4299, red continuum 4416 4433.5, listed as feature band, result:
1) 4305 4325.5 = -0.4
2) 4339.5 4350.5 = 0.1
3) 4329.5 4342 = -0.7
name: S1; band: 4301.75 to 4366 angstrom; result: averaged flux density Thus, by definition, 0.756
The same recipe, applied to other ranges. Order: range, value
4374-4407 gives 0.77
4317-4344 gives 0.786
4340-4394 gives 0.784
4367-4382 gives 0.802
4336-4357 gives 0.733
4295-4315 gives 0.583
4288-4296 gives 0.686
